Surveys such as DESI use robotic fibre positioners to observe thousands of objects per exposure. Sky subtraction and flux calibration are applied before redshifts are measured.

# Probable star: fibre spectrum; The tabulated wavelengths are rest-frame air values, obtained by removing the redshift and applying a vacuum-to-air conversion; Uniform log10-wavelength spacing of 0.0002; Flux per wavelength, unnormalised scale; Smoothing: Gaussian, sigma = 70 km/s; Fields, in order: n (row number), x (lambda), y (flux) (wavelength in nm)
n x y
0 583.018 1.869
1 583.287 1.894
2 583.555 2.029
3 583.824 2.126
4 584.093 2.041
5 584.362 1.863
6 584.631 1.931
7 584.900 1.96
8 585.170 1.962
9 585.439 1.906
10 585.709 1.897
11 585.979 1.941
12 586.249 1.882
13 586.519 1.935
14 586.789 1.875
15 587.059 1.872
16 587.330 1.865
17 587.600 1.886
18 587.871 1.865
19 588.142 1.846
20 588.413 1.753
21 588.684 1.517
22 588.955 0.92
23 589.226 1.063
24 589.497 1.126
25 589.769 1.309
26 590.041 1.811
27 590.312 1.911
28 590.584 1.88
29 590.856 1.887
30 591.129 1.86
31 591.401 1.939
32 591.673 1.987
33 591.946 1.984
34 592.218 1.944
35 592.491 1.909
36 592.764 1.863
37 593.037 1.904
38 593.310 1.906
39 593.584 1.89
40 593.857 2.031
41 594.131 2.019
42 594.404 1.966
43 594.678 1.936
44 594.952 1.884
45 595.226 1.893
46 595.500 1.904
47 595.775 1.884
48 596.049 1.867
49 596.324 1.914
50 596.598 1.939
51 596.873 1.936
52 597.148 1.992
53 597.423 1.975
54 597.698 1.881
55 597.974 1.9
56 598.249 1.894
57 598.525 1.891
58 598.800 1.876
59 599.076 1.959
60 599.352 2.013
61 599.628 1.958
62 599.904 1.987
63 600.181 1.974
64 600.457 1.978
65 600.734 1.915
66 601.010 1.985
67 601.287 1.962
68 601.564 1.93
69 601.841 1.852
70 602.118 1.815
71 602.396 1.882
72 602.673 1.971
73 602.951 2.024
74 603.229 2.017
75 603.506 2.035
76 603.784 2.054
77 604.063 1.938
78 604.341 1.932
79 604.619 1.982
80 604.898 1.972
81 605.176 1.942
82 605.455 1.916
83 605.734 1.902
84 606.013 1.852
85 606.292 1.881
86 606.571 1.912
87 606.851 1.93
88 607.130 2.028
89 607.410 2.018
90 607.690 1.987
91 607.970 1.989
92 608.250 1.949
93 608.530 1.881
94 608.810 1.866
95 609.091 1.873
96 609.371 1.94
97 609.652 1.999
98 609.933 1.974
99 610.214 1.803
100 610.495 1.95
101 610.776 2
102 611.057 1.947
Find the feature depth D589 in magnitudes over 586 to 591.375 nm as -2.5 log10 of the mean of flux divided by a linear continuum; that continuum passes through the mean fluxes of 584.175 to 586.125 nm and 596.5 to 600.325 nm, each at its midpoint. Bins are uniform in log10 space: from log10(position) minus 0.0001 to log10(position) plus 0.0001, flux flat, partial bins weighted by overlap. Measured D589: 0.14 mag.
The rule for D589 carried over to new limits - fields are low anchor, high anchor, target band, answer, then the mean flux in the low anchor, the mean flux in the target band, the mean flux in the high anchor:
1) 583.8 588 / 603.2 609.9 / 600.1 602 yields 0.00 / 1.92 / 1.94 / 1.95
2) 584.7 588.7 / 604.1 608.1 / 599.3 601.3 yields -0.03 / 1.88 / 1.97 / 1.95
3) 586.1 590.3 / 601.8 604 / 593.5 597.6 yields -0.08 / 1.64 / 1.94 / 1.96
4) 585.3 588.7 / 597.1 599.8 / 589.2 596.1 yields 0.03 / 1.86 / 1.84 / 1.93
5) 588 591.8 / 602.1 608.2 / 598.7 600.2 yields -0.07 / 1.63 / 1.96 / 1.96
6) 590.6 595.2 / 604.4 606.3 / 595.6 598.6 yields 0.01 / 1.93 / 1.92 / 1.92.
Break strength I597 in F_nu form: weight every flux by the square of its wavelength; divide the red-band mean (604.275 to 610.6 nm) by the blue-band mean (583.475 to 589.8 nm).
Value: 1.17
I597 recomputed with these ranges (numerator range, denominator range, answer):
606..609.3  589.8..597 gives 1.06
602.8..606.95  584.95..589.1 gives 1.15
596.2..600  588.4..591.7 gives 1.25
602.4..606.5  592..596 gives 1.05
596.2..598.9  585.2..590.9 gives 1.16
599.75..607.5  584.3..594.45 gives 1.13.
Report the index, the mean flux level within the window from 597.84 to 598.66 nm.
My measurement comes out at 1.9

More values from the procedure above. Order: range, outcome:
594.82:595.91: 1.89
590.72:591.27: 1.87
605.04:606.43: 1.9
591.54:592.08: 1.98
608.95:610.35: 1.92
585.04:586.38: 1.92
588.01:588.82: 1.7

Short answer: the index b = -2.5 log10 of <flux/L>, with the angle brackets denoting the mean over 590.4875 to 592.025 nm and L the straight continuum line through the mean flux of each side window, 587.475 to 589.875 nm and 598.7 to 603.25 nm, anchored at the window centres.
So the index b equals -0.22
